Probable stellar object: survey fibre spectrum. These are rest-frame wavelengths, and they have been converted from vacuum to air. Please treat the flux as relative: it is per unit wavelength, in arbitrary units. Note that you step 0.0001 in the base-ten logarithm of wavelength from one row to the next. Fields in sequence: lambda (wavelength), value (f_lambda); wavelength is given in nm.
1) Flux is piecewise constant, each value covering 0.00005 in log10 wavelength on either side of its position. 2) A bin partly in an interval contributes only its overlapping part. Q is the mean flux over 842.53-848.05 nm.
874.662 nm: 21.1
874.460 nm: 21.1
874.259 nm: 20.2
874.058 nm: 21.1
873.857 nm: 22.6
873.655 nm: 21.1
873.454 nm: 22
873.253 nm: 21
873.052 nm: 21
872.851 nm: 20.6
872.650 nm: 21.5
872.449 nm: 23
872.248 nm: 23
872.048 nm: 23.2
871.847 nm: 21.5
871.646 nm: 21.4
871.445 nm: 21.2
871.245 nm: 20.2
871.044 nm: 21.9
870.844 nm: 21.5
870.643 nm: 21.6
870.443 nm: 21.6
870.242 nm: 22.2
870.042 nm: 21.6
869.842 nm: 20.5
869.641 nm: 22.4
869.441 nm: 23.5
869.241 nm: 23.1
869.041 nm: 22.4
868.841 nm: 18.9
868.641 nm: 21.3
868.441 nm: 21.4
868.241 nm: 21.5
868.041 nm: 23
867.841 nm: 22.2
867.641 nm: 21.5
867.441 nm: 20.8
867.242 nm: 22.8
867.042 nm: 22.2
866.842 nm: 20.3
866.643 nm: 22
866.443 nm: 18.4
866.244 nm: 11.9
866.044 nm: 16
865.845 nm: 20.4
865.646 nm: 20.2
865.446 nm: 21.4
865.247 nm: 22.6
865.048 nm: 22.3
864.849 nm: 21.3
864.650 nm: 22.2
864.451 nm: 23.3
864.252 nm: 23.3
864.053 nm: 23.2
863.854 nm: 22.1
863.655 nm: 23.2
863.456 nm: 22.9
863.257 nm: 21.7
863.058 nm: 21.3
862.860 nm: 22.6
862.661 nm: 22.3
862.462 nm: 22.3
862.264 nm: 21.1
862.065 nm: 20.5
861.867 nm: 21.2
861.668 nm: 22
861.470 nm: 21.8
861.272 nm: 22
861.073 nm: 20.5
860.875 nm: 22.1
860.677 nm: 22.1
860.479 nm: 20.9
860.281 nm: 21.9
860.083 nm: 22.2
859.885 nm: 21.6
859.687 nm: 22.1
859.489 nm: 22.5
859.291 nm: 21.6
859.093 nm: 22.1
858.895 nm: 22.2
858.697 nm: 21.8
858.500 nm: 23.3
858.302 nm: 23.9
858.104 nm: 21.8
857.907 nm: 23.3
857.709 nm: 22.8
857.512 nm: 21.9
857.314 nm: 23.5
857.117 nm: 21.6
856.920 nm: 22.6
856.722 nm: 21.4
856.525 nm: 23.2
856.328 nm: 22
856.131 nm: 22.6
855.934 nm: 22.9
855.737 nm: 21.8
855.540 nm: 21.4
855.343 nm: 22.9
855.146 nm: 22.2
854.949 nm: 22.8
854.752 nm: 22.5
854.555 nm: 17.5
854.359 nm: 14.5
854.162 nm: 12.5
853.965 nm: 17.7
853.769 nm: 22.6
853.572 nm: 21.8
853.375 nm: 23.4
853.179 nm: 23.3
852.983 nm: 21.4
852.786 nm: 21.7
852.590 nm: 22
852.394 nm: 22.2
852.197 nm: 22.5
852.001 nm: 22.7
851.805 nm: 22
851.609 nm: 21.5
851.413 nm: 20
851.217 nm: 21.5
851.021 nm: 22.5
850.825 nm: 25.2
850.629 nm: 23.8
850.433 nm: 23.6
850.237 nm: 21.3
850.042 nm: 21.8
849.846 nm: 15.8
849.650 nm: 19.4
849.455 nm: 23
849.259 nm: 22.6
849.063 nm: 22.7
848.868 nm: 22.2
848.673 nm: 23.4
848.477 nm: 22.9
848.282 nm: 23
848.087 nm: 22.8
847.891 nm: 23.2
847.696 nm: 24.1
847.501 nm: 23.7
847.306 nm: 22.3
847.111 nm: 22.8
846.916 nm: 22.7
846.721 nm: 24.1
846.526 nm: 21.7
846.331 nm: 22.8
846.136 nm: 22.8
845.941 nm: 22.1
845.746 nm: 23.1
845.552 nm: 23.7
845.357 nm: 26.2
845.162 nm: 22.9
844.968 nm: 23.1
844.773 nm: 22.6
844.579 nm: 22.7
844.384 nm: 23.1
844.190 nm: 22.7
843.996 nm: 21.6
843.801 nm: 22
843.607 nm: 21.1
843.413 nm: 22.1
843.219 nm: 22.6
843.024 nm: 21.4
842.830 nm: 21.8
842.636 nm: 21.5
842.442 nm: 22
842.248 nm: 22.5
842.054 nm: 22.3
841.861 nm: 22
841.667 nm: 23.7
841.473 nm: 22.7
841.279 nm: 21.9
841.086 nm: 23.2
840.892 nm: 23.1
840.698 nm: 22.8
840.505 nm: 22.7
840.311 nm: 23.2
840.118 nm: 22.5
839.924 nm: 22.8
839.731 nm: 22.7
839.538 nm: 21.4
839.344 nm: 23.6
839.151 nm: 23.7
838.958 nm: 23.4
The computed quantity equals 22.7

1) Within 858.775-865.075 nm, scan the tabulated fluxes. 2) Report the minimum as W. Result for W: 20.5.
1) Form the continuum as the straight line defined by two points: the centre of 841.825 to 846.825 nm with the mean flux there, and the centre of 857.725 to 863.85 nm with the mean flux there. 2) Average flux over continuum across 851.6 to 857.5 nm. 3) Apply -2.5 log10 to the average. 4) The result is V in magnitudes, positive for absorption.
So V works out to 0.04 mag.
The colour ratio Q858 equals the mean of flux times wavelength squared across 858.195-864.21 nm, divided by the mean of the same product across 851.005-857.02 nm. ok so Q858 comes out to 1.05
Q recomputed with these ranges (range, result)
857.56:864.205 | 22.1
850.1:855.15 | 21.3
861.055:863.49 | 21.7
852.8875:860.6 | 21.6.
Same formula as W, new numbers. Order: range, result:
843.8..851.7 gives 15.8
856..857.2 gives 21.4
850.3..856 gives 12.5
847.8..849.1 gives 22.2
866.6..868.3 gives 20.3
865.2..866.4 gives 11.9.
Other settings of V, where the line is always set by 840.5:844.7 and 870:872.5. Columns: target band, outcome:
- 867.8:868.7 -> 0.00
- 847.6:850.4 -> 0.01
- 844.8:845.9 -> -0.06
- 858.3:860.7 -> 0.00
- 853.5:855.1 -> 0.16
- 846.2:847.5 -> -0.03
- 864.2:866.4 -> 0.08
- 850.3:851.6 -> -0.02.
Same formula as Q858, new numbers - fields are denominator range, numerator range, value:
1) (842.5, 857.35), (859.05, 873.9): 1.02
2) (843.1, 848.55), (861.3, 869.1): 0.98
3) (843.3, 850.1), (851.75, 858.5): 0.98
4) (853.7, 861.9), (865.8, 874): 1.01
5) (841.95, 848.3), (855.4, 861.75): 1.01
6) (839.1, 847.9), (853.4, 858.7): 0.97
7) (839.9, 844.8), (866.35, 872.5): 1.03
